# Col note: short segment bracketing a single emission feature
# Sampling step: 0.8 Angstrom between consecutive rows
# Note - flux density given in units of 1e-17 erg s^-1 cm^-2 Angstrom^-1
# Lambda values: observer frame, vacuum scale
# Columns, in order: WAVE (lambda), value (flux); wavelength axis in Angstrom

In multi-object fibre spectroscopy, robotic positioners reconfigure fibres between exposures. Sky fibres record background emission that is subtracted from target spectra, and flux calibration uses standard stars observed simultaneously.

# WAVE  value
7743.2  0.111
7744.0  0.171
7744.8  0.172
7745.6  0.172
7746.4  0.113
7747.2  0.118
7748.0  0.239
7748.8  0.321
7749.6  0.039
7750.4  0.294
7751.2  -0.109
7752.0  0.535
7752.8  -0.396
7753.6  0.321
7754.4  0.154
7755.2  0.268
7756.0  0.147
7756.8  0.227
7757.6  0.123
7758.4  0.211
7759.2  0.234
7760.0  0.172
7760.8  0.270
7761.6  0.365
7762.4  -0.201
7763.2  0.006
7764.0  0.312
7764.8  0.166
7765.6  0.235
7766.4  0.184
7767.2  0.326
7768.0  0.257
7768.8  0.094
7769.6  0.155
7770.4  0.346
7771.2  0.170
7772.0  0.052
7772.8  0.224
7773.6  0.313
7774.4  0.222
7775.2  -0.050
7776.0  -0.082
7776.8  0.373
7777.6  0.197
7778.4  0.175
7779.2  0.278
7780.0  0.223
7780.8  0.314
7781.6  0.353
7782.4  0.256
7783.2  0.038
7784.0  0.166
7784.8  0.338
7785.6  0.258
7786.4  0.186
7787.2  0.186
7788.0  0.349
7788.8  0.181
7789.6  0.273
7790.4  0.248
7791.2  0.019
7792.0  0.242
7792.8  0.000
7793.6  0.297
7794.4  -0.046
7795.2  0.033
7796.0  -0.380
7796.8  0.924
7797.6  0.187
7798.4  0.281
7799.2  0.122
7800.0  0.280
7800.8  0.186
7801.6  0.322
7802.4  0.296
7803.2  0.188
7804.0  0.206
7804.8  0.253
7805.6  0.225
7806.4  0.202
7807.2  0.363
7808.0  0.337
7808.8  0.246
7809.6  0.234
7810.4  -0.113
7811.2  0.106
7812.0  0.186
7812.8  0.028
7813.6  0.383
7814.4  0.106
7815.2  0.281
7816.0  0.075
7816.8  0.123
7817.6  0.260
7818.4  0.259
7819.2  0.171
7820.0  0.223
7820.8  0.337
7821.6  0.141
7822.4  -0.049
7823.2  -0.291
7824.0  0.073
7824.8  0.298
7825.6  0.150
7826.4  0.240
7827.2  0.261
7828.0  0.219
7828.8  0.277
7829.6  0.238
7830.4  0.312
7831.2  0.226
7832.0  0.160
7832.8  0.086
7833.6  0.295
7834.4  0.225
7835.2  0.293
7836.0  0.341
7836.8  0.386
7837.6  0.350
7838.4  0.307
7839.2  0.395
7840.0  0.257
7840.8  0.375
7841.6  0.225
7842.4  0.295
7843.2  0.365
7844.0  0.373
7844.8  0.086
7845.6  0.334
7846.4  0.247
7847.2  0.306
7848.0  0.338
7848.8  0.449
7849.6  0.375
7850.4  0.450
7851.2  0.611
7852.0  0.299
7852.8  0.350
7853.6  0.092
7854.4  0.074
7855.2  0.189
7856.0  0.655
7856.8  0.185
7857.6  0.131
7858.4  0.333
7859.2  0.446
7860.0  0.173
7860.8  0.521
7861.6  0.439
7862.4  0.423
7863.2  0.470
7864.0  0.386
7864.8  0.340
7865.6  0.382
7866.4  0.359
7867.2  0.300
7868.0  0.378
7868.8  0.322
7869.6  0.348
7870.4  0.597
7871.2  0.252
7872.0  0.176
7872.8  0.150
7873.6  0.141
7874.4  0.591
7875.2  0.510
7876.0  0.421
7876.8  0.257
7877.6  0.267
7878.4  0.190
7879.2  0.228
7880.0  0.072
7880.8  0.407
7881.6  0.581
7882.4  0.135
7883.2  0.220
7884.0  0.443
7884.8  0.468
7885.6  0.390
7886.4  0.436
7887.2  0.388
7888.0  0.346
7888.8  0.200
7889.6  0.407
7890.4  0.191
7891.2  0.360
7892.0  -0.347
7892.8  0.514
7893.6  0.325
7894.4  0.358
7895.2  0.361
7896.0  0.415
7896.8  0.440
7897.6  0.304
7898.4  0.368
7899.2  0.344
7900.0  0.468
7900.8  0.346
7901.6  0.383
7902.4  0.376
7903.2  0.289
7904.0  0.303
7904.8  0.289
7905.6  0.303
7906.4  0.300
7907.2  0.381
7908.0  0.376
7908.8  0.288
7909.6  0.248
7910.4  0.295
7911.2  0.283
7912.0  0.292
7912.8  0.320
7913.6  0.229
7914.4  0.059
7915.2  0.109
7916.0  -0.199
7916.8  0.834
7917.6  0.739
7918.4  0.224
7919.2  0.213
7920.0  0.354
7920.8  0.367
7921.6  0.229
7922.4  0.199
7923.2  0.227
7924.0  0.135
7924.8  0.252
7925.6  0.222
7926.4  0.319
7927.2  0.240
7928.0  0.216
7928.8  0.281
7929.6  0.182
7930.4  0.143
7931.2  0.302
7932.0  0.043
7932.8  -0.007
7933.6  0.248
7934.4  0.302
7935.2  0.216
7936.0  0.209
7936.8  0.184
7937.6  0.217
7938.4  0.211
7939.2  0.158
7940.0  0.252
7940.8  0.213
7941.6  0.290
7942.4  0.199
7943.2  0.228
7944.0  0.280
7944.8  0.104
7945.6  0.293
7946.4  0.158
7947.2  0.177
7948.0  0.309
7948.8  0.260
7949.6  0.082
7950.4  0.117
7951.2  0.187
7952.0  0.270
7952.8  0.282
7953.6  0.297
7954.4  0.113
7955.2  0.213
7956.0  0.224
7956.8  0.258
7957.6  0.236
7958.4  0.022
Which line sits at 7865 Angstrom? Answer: Mg II 2798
